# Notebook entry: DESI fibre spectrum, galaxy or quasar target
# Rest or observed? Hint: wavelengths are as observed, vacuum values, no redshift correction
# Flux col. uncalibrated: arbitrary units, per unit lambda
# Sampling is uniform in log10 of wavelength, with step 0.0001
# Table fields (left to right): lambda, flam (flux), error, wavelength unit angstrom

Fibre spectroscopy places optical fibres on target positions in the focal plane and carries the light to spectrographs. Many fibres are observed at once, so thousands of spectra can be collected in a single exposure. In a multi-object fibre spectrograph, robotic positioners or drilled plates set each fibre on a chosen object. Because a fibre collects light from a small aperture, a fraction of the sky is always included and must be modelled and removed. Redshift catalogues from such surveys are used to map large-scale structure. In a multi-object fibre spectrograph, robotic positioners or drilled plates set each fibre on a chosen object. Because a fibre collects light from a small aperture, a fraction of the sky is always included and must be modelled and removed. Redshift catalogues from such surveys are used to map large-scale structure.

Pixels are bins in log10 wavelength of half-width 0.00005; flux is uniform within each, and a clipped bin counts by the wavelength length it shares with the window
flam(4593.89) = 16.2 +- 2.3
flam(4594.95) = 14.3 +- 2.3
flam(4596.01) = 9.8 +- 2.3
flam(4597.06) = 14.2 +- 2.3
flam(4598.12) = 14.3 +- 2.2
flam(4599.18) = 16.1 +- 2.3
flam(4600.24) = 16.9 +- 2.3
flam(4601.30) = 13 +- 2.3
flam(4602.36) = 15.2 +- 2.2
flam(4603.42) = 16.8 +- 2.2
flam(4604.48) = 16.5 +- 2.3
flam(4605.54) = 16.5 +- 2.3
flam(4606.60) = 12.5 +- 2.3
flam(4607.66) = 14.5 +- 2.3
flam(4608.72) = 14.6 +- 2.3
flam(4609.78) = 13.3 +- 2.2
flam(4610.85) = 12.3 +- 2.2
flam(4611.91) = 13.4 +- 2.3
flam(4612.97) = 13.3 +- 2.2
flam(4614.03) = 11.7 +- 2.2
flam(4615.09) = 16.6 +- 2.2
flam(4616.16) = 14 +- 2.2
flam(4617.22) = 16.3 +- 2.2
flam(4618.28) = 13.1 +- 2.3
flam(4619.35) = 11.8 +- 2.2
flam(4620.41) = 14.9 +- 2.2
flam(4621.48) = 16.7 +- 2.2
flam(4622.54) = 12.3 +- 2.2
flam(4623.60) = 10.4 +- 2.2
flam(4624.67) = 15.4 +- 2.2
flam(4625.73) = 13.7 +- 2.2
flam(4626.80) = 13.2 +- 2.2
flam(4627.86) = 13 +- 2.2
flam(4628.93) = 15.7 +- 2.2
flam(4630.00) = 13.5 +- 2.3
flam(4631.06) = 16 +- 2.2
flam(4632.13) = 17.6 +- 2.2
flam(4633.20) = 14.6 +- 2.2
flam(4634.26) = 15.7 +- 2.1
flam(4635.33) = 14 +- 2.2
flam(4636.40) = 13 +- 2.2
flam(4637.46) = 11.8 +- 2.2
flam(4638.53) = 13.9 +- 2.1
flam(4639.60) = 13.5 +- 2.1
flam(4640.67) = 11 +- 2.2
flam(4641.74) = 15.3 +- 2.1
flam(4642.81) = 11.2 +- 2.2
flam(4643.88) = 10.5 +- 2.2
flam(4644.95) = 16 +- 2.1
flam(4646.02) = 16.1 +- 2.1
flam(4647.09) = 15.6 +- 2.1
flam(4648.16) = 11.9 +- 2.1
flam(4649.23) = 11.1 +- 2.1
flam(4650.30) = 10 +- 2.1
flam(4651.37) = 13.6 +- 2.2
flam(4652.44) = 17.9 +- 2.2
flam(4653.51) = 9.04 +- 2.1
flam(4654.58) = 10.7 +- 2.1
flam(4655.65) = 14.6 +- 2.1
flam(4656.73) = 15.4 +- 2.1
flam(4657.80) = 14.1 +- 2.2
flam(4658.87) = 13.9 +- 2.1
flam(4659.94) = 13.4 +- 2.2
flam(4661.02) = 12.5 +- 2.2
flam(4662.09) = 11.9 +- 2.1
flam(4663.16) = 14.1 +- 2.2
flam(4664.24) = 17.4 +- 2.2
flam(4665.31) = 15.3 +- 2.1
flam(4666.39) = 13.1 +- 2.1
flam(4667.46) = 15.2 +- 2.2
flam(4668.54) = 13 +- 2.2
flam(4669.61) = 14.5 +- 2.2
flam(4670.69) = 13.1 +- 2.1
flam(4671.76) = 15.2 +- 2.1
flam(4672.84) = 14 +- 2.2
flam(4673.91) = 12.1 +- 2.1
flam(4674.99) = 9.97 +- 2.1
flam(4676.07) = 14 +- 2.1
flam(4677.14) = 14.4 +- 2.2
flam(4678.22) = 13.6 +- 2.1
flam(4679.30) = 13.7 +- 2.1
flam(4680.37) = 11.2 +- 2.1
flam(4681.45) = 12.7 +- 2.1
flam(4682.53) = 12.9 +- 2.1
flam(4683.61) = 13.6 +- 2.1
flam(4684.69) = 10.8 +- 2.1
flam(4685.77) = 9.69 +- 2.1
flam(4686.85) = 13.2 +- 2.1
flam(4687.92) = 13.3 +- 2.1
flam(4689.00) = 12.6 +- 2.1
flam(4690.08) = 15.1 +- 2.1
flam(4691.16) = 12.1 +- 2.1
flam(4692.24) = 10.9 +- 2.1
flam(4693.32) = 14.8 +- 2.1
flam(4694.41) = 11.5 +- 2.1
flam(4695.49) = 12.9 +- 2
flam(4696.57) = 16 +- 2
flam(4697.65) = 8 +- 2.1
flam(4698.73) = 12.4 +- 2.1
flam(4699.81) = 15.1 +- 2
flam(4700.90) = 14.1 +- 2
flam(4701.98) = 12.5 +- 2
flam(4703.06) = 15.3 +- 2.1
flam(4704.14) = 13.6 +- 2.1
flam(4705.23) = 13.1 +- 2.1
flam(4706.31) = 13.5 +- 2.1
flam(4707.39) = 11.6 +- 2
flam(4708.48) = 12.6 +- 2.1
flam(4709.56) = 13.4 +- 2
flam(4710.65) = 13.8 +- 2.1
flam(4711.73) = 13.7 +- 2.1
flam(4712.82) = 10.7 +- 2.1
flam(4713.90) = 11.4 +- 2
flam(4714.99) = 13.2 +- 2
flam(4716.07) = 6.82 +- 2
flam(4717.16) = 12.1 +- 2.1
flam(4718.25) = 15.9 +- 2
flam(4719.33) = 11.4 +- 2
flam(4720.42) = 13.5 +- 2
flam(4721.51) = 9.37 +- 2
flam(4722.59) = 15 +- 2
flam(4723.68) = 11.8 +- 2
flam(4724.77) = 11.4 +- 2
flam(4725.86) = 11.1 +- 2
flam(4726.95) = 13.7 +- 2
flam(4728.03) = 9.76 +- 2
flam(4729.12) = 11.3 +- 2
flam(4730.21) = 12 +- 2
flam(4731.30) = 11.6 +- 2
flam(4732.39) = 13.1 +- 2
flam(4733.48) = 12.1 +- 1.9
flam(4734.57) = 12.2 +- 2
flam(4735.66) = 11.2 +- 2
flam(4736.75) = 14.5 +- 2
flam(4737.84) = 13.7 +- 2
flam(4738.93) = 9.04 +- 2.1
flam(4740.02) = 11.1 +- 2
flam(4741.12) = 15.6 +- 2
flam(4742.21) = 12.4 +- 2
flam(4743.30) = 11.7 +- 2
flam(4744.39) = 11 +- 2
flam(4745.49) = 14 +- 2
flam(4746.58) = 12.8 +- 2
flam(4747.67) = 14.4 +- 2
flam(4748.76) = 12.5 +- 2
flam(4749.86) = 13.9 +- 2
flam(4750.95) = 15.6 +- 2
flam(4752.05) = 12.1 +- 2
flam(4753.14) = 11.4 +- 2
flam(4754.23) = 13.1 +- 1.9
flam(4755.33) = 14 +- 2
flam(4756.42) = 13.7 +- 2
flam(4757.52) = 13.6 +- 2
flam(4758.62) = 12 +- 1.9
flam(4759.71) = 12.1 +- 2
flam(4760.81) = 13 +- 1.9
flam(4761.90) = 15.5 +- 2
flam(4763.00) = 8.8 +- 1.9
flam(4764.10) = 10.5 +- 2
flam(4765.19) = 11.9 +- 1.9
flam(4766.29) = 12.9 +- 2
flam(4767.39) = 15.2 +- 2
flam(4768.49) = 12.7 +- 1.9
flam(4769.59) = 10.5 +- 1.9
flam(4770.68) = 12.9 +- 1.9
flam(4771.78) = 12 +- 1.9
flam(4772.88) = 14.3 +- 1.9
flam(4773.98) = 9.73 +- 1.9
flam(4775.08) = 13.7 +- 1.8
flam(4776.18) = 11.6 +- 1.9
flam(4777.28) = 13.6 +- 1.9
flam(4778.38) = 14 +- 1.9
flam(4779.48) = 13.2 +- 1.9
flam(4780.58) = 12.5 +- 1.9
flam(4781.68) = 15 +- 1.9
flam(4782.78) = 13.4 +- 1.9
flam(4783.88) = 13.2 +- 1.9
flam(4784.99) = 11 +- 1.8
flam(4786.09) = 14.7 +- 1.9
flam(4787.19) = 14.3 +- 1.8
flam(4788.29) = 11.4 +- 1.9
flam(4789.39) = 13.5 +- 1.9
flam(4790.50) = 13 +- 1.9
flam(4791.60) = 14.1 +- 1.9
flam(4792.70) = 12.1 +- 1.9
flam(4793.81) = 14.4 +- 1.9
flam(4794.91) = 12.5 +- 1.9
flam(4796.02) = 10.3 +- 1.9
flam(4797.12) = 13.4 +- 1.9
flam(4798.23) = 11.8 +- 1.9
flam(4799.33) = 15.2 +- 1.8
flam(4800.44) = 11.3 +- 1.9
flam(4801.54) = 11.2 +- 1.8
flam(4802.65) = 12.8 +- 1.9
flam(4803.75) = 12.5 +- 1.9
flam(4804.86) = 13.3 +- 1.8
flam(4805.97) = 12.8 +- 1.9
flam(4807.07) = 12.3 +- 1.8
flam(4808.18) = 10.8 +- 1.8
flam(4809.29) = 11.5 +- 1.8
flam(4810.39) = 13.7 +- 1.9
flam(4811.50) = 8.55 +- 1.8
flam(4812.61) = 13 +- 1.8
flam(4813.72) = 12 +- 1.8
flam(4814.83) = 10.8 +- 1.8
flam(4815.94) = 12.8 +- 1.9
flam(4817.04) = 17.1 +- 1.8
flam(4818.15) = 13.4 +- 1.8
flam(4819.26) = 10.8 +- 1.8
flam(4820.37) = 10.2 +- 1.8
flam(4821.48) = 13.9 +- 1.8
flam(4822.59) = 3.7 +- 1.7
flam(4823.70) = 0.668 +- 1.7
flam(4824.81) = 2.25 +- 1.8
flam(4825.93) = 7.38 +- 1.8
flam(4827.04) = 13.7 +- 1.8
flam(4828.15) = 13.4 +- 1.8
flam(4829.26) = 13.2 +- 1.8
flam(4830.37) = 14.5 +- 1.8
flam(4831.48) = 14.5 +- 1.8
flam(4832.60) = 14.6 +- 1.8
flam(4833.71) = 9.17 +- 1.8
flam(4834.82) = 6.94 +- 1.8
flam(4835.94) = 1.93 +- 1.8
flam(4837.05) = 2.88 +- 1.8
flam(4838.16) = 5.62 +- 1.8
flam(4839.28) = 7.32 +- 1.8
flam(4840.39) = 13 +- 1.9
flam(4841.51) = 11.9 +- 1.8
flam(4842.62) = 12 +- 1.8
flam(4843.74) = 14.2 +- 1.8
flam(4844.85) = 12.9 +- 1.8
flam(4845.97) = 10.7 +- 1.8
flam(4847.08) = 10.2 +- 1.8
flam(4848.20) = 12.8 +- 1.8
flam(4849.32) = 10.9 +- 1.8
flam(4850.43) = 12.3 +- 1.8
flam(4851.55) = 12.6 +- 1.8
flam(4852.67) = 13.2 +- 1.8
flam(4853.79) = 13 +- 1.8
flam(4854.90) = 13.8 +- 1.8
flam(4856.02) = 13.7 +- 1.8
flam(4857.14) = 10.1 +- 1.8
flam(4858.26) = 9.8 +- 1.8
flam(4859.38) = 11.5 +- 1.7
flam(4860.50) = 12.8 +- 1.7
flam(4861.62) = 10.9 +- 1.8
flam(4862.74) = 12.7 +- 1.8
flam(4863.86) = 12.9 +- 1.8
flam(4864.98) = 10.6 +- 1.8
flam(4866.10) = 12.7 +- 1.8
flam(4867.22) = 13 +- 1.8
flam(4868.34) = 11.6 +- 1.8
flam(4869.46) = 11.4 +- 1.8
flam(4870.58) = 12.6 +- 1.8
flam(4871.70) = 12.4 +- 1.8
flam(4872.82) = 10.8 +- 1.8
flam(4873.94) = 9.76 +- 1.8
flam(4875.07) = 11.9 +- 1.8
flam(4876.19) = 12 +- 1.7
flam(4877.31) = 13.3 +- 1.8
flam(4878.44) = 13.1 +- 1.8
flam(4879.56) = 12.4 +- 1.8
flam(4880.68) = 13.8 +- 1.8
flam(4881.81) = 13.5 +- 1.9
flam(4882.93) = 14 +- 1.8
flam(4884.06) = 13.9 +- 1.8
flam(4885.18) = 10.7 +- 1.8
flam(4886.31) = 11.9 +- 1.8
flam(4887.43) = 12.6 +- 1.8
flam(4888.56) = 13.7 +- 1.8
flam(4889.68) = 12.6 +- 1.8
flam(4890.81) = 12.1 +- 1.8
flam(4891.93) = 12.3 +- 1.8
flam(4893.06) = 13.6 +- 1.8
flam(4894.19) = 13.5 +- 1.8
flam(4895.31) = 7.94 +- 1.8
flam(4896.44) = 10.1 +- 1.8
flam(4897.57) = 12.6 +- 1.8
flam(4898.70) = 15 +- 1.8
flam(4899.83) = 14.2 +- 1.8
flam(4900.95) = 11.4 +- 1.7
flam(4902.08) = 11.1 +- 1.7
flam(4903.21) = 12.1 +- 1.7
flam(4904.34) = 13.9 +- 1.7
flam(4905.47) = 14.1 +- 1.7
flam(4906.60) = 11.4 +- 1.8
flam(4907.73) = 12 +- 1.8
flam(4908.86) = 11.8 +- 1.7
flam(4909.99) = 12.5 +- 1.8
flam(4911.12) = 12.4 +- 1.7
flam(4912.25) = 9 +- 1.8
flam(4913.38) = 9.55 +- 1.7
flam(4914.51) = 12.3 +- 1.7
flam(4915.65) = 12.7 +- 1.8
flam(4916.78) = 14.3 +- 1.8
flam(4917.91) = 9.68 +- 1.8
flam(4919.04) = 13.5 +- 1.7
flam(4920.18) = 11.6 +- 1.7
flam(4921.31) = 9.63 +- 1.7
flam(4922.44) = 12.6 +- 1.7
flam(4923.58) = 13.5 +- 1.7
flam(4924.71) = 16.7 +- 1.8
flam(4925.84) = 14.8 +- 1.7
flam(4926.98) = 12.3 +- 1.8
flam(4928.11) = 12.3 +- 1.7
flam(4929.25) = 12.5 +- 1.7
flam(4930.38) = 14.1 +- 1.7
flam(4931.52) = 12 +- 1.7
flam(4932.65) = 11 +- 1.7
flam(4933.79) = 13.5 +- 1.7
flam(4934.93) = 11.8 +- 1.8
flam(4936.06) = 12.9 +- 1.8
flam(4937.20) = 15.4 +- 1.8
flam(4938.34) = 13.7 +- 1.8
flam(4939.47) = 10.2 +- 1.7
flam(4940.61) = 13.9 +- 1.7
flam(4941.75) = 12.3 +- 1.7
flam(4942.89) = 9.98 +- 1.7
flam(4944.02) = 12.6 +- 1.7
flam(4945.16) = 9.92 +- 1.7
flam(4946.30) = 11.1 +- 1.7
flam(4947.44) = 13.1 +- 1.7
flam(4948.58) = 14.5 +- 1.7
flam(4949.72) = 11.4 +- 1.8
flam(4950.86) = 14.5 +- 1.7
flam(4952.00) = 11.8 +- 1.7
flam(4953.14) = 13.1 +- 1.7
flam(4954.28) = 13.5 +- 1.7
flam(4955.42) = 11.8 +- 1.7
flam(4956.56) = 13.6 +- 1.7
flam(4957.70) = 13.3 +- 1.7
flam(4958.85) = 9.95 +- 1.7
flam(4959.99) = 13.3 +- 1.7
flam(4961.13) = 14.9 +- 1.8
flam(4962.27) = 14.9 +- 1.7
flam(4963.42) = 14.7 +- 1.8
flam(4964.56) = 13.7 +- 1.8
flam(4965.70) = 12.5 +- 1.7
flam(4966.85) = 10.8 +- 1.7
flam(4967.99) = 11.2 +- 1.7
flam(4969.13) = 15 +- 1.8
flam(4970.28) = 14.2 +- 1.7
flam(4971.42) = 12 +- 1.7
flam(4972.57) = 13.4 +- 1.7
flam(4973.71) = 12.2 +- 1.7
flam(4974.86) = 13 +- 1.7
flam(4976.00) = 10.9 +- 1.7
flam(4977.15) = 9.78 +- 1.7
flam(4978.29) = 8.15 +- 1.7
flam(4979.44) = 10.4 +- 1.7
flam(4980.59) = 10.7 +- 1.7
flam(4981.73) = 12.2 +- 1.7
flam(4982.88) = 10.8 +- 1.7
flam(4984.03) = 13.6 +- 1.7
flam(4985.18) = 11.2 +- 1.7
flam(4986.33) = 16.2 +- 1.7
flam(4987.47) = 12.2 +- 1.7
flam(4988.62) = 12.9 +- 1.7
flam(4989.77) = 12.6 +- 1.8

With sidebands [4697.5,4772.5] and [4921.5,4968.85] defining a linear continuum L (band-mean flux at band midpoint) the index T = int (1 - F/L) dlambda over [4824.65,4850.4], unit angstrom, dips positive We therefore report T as 4.57 angstrom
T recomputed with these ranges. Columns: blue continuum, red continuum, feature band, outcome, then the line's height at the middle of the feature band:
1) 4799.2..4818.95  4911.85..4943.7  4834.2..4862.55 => 3.9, 12.4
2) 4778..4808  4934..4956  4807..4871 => 8.6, 12.8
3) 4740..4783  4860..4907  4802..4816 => 0.7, 12.7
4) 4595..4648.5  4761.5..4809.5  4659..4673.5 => -0.4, 13.7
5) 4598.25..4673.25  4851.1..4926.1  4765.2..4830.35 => 4.1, 12.9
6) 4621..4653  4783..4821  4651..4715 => 1.3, 13.4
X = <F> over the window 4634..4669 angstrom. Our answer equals 13.5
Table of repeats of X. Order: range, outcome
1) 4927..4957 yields 12.6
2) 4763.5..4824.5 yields 12.2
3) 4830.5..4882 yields 11.4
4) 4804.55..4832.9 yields 11.3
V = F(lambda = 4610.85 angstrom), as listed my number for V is 12.3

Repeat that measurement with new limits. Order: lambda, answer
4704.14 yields 13.6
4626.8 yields 13.2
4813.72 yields 12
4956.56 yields 13.6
